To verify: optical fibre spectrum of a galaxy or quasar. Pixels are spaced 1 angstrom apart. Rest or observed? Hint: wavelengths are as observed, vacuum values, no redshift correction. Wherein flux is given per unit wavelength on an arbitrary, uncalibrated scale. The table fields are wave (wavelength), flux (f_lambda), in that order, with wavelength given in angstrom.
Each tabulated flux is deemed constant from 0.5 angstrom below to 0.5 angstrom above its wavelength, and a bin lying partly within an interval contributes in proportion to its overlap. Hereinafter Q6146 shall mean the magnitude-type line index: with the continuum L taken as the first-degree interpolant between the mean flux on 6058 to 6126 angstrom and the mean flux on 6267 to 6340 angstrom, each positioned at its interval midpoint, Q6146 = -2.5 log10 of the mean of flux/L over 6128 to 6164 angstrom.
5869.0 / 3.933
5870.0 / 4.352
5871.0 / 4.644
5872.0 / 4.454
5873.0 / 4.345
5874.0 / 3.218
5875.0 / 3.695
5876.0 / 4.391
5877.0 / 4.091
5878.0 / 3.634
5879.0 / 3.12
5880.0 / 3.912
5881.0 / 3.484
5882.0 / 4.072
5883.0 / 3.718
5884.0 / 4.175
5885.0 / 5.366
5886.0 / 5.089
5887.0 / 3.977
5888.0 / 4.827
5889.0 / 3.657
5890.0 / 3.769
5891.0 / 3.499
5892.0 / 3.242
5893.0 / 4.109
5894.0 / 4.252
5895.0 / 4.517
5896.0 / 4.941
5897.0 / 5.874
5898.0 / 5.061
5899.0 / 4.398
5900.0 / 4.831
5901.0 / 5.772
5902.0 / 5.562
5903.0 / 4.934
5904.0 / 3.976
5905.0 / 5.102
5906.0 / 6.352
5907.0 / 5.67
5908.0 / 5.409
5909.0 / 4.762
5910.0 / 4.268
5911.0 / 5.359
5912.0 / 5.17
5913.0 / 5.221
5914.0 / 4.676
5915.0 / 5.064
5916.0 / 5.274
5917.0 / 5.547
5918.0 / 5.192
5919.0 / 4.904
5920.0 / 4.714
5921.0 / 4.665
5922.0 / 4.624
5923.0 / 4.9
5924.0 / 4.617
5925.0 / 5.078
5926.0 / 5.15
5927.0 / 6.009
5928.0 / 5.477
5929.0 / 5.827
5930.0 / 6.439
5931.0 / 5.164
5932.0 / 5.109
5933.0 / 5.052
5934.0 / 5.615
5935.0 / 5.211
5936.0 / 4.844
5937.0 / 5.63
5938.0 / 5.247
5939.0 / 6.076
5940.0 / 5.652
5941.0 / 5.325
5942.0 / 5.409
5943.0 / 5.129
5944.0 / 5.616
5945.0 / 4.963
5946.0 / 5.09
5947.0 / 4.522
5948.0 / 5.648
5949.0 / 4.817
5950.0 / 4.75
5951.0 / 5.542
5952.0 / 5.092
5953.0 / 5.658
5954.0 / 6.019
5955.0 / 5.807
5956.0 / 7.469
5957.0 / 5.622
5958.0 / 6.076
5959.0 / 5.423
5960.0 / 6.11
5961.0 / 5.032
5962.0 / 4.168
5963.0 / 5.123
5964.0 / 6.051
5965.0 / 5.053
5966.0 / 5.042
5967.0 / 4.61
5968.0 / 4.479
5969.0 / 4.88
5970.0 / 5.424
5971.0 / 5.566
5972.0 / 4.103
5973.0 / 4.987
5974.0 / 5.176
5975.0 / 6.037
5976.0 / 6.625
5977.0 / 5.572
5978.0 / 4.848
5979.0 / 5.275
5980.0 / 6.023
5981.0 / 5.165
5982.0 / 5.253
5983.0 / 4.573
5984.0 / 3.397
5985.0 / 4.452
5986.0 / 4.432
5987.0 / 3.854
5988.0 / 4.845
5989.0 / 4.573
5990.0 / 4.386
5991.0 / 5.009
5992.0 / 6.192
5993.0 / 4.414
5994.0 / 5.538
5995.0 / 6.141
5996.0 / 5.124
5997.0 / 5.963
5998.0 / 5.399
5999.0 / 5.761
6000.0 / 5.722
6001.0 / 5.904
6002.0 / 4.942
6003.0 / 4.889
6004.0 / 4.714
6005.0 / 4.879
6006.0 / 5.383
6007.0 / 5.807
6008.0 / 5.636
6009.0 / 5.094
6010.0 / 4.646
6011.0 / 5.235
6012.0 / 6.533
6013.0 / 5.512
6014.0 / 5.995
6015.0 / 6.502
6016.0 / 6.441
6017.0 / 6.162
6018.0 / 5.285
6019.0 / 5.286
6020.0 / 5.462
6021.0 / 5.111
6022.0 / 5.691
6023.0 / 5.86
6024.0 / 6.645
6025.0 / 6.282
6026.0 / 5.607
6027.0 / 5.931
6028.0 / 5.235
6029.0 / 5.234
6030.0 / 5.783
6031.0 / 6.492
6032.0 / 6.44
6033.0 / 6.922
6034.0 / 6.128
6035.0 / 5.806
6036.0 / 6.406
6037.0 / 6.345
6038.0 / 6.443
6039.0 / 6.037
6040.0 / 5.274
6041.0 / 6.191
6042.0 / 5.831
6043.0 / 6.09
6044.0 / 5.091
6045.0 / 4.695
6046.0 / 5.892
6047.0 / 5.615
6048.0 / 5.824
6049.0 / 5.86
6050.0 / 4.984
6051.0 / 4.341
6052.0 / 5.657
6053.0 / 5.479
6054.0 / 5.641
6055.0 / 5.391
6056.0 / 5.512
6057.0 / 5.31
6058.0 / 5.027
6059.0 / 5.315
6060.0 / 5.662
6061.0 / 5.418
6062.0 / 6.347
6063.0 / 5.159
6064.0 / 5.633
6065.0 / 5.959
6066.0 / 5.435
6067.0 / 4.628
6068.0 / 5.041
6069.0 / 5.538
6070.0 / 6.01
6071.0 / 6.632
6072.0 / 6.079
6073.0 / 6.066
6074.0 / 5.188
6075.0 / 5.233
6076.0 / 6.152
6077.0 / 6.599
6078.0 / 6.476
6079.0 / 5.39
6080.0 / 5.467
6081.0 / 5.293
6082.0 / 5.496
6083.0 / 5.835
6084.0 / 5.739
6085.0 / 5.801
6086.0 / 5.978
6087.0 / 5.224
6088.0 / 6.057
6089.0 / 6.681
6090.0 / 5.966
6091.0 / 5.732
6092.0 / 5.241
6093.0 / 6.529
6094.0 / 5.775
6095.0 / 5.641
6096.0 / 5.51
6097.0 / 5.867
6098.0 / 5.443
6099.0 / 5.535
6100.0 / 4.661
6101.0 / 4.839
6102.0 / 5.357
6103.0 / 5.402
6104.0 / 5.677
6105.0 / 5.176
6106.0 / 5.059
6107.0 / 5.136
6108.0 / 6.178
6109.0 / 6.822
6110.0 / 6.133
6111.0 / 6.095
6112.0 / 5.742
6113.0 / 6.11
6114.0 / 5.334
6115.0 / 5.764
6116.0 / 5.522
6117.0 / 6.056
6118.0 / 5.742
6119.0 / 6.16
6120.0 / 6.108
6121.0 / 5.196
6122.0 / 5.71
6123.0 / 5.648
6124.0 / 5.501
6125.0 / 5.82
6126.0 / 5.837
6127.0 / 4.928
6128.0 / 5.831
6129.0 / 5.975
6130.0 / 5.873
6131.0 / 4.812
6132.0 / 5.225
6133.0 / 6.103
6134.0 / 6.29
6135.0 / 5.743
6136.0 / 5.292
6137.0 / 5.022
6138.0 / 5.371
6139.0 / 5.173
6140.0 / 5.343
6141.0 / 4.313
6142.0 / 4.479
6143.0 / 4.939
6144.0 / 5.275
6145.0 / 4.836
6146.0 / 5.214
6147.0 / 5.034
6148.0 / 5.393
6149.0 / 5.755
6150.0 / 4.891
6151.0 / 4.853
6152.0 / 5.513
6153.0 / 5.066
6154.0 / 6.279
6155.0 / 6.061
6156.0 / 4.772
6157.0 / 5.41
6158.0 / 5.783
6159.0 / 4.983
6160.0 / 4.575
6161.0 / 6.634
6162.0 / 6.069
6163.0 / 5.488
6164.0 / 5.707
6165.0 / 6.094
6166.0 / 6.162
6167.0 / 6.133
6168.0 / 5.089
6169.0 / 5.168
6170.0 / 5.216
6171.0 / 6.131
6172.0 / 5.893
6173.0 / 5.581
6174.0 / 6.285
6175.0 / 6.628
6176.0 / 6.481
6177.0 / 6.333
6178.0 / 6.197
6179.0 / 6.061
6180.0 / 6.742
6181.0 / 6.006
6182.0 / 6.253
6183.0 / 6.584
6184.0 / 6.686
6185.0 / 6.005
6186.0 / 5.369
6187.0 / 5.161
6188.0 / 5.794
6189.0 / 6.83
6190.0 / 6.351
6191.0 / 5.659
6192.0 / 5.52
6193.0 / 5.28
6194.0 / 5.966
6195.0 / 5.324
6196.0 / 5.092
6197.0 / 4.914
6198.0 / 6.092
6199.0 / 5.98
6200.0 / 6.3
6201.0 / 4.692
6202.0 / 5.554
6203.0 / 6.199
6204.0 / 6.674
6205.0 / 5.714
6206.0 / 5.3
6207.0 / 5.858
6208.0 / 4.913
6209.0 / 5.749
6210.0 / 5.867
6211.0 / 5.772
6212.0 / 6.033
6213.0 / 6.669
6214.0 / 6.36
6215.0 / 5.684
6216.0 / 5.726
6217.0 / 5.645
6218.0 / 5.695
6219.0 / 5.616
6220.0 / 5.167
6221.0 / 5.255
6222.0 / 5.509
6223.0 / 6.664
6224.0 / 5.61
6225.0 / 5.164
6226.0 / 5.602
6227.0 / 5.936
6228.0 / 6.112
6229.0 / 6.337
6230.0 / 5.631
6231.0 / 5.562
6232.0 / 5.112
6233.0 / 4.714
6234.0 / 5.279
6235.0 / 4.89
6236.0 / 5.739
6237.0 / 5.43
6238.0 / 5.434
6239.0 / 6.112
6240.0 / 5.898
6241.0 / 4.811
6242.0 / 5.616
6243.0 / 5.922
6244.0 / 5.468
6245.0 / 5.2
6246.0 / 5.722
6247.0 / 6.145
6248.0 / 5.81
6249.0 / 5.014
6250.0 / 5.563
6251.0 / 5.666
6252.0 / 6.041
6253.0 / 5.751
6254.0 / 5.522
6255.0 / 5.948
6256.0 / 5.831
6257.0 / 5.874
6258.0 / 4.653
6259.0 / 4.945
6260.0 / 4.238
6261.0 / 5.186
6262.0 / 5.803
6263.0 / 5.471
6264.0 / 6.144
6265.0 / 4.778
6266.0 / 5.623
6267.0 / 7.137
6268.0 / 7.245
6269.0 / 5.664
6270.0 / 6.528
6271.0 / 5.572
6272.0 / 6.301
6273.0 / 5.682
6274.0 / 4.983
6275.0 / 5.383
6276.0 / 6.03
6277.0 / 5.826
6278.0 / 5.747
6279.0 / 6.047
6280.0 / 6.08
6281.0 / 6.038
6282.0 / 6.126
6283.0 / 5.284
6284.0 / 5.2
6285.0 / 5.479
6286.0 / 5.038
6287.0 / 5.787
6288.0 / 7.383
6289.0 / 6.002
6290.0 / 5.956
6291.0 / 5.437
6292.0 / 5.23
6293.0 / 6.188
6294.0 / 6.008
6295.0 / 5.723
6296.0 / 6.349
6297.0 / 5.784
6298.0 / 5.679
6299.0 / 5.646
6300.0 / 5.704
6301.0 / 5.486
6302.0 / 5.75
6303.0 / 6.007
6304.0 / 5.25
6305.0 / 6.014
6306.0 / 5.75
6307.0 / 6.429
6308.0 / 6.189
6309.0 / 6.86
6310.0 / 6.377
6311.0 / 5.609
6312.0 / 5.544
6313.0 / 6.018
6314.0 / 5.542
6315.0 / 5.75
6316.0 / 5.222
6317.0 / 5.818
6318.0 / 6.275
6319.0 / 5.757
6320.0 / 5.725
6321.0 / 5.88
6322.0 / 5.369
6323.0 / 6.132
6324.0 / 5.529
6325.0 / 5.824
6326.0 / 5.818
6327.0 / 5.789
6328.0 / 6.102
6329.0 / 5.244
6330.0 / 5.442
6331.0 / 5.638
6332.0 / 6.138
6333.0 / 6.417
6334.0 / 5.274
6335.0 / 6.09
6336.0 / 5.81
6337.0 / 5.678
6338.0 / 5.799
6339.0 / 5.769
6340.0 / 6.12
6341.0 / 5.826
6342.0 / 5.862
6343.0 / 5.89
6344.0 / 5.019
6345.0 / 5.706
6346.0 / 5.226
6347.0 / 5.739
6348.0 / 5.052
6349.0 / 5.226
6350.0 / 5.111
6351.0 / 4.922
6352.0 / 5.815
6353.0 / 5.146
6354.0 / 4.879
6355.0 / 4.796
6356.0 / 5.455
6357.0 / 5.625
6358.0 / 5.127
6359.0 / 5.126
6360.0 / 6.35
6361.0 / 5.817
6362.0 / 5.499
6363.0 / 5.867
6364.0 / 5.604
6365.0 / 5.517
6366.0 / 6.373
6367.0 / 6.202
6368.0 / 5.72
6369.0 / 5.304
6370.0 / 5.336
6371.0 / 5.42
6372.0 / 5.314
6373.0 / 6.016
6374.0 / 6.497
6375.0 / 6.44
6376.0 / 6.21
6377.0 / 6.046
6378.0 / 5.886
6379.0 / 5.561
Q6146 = 0.07 mag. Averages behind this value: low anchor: 5.69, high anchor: 5.85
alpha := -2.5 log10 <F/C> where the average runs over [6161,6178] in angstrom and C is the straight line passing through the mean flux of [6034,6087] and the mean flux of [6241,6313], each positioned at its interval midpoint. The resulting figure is -0.041 mag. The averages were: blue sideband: 5.66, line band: 5.93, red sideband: 5.76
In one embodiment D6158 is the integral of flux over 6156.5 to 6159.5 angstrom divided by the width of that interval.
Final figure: 5.39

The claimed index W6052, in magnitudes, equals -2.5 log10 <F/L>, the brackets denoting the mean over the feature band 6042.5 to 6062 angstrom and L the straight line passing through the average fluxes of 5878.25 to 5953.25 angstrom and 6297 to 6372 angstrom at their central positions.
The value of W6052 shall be -0.05 mag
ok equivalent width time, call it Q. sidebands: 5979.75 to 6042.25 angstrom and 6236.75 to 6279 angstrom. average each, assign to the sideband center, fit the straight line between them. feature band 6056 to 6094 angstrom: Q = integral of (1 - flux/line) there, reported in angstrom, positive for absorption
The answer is -1.0 angstrom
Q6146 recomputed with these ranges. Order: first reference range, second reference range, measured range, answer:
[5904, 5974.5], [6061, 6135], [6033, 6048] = -0.06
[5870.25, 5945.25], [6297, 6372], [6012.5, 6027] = -0.16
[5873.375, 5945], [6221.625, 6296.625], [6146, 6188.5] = -0.06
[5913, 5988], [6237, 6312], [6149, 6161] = 0.04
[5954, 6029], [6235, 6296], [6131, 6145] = 0.06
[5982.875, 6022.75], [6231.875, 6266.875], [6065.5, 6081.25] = -0.07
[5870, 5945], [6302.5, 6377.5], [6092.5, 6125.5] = -0.09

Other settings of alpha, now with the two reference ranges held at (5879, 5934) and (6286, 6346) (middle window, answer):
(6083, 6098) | -0.11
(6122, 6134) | -0.05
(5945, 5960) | -0.12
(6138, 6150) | 0.07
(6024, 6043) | -0.17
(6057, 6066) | -0.07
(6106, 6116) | -0.10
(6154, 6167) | -0.05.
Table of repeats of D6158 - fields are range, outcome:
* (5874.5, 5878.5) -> 3.95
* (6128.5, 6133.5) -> 5.6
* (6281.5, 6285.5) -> 5.52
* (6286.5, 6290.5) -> 6.28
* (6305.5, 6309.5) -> 6.31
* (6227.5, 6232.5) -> 5.75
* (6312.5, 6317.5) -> 5.67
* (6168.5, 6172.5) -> 5.6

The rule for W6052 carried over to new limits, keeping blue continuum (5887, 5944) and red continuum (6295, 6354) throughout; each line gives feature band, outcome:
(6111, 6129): -0.07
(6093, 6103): -0.02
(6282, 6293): -0.01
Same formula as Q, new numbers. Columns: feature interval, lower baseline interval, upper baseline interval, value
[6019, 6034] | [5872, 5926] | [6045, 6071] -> -1.67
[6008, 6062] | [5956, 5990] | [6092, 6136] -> -3.67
